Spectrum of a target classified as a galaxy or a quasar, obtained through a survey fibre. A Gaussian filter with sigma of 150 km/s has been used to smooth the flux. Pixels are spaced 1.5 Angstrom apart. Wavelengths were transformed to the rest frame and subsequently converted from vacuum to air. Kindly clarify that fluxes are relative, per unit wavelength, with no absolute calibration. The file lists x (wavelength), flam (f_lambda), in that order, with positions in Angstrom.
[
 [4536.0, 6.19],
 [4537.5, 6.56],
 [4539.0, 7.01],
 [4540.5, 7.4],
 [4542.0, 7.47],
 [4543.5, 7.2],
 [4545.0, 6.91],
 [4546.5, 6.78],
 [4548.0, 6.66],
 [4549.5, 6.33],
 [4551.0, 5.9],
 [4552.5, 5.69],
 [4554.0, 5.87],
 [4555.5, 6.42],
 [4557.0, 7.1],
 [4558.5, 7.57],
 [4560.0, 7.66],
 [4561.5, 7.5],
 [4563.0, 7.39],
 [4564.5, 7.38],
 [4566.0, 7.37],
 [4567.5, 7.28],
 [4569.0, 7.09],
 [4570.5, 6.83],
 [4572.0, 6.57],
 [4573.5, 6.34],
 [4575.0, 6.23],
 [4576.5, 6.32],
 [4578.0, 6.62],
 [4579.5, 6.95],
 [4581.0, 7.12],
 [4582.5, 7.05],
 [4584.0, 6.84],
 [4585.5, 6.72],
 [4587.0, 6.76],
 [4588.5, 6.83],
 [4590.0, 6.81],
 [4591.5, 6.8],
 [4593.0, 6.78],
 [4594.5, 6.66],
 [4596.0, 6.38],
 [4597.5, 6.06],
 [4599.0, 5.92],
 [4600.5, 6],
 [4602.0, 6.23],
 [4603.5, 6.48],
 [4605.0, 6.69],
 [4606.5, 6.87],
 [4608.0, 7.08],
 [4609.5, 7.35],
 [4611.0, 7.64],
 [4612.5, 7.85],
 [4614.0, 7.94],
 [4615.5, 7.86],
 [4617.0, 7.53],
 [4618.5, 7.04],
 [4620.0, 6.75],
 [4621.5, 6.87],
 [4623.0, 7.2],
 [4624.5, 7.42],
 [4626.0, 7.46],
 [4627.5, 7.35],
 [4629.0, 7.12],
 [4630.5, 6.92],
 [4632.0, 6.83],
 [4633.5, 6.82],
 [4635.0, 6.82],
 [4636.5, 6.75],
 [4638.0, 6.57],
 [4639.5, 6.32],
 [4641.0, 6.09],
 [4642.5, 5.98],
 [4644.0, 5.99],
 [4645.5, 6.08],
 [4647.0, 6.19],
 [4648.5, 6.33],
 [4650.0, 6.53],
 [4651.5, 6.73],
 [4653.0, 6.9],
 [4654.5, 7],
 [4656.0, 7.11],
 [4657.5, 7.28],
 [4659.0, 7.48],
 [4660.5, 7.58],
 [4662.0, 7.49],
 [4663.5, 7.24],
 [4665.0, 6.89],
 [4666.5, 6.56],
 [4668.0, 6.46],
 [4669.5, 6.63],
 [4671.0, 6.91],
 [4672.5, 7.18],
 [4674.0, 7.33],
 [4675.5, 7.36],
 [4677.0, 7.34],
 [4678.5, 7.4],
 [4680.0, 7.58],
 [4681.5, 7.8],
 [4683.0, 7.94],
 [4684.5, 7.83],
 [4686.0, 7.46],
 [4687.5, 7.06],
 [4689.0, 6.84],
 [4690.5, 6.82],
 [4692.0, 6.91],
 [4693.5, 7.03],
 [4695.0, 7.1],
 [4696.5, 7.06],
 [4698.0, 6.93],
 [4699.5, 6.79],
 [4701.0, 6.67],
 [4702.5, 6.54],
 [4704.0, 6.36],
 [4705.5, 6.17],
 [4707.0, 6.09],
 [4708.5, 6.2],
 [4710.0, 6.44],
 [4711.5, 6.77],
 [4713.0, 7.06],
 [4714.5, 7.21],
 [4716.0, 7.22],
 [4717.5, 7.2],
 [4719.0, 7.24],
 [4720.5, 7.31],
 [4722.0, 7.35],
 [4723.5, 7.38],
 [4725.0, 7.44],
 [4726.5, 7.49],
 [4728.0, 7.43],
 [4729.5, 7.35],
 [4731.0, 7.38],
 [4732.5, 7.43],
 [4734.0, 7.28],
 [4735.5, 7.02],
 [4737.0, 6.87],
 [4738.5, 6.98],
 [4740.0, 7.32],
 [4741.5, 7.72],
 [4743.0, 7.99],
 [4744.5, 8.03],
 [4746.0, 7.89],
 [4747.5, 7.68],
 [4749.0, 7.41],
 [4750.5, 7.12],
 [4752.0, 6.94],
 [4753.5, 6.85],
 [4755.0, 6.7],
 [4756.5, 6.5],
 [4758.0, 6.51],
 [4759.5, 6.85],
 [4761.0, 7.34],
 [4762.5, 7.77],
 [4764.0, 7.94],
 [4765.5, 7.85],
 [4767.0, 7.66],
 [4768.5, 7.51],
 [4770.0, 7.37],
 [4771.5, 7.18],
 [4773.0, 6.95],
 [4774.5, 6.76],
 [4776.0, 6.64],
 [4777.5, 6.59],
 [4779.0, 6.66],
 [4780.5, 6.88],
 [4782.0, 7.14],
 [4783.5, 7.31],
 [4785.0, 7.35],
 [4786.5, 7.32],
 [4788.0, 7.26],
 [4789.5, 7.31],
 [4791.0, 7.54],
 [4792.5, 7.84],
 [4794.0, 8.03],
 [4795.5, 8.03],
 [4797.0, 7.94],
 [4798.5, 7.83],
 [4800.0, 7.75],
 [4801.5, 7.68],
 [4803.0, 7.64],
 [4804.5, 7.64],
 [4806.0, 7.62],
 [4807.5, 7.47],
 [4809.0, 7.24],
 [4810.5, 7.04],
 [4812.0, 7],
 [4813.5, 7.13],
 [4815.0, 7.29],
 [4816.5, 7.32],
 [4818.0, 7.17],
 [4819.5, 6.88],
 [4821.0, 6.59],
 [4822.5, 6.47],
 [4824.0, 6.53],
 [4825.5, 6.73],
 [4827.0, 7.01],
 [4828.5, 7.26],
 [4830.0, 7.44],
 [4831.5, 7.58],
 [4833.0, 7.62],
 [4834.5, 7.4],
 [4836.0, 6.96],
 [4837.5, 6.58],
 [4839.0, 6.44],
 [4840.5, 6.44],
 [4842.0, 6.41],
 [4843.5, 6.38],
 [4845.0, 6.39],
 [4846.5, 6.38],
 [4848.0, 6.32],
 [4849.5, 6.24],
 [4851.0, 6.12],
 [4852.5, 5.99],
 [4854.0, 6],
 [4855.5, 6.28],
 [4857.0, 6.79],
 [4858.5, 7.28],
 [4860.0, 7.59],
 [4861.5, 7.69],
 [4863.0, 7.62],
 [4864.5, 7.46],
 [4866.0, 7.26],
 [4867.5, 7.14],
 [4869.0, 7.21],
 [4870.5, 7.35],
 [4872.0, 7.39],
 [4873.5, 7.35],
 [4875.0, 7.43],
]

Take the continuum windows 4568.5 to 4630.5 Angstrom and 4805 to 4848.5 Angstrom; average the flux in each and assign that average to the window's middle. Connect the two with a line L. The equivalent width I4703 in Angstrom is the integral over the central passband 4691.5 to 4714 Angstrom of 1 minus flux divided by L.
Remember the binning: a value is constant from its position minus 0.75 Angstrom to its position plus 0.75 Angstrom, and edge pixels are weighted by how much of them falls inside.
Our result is 0.8 Angstrom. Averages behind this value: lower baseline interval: 6.89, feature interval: 6.68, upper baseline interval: 6.94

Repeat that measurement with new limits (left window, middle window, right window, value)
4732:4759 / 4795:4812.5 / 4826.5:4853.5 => -1.68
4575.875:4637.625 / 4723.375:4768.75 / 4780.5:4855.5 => -2.08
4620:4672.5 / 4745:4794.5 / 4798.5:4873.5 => -2.01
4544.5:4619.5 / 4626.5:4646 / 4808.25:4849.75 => 0.69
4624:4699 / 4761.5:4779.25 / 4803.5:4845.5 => -0.66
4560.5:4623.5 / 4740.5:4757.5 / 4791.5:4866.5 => -0.77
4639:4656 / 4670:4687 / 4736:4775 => -2.00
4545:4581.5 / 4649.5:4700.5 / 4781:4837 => -0.72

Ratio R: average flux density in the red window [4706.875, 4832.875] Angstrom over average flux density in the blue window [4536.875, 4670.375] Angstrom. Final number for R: 1.06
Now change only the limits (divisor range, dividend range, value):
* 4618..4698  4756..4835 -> 1.04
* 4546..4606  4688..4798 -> 1.07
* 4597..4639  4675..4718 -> 1.00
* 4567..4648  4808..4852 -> 1.01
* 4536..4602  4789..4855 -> 1.04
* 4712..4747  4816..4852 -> 0.92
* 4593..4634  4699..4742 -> 1.01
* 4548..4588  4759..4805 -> 1.09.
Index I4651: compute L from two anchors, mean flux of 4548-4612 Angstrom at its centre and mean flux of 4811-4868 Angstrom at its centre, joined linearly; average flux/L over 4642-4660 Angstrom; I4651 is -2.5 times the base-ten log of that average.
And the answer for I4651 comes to 0.021 mag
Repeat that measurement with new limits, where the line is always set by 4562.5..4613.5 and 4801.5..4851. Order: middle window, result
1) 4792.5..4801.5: -0.140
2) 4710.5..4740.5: -0.052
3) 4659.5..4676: -0.032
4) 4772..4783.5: 0.013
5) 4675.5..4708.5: -0.024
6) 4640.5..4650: 0.117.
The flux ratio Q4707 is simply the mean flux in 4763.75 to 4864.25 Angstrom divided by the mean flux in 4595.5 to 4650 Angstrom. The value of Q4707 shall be 1.05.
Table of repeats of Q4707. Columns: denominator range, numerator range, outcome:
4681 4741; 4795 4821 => 1.05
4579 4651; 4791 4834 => 1.08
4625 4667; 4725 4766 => 1.08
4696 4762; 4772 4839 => 1.02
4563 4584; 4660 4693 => 1.05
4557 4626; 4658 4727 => 1.02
